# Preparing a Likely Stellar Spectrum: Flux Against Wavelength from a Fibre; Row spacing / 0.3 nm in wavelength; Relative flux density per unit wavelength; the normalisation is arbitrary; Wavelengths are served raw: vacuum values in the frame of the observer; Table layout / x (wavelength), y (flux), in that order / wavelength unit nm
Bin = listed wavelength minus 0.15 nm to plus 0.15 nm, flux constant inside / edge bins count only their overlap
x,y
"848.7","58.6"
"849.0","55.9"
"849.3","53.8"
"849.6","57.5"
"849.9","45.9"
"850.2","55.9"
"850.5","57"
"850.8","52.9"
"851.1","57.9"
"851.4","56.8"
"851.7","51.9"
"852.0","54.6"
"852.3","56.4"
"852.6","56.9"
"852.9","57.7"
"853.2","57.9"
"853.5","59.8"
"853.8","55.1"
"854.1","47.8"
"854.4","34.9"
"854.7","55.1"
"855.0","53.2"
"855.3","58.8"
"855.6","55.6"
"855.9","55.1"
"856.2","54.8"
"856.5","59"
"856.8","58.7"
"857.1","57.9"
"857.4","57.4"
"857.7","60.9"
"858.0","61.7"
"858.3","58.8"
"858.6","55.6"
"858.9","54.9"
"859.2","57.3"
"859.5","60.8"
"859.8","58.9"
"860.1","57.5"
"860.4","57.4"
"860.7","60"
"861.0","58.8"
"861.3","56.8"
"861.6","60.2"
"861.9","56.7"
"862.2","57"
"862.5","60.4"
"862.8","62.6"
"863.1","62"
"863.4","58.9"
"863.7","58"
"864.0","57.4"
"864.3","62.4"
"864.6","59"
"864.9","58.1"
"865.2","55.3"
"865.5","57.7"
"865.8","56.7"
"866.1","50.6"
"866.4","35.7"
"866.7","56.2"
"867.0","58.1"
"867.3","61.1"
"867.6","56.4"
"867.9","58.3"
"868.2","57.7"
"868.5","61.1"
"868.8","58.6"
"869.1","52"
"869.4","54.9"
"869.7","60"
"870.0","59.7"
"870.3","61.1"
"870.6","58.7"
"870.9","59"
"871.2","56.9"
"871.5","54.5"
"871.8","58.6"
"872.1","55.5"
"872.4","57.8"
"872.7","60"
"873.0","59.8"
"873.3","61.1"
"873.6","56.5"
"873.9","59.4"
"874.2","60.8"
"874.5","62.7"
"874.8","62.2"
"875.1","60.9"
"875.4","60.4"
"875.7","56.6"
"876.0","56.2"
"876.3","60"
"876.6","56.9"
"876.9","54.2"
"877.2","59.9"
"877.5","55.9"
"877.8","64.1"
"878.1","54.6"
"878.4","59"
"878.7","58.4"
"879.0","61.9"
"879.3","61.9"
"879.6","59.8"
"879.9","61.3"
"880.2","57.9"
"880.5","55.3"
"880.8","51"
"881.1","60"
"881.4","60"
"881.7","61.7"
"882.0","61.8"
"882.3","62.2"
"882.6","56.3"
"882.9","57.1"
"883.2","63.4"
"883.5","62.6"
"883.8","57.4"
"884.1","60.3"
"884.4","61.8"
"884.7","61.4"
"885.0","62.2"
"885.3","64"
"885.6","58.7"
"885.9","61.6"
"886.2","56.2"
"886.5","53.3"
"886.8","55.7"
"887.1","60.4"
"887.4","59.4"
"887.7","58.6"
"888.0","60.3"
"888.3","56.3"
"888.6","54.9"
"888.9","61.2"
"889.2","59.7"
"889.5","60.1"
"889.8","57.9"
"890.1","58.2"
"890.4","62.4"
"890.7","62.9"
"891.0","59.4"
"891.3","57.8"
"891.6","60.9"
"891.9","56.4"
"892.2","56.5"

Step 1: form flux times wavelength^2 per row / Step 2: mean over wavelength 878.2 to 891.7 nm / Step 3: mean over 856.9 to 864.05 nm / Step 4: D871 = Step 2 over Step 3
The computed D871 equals 1.07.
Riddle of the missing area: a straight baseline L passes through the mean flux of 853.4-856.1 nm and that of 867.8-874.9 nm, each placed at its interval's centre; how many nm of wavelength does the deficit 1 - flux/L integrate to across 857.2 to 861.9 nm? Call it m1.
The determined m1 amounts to -0.34 nm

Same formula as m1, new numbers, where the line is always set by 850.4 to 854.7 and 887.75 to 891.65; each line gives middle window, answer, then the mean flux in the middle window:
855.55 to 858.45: -0.18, 58.1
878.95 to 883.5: -0.11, 59.5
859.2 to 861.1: -0.12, 58.8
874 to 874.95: -0.08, 61.8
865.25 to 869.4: 0.06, 55.4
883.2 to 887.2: -0.08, 59.8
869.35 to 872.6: -0.08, 58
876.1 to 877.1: 0.01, 57.1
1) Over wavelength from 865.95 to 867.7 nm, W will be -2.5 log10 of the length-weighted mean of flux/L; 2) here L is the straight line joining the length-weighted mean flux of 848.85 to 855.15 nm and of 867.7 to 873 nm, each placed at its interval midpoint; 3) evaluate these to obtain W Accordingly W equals 0.08 mag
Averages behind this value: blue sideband 54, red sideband 57.9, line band 52.9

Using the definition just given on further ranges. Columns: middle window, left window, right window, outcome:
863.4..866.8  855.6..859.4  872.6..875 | 0.07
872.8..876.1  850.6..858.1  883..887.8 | -0.03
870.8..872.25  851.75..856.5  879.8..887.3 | 0.01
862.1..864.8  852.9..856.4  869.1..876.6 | -0.07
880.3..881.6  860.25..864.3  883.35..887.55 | 0.05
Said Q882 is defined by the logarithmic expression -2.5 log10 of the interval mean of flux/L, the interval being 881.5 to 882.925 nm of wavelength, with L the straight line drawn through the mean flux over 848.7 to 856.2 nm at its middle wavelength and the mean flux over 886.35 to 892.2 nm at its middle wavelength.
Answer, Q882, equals -0.04 mag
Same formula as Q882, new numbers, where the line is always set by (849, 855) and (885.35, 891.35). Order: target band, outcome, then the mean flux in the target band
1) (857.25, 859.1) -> -0.06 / 58.2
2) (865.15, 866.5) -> 0.09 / 51.5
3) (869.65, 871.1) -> -0.06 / 59.6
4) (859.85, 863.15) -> -0.07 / 58.9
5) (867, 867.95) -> -0.05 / 58.6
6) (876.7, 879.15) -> -0.02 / 58.5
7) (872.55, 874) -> -0.05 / 59.4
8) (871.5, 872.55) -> 0.00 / 56.9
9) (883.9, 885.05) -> -0.05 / 61.2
